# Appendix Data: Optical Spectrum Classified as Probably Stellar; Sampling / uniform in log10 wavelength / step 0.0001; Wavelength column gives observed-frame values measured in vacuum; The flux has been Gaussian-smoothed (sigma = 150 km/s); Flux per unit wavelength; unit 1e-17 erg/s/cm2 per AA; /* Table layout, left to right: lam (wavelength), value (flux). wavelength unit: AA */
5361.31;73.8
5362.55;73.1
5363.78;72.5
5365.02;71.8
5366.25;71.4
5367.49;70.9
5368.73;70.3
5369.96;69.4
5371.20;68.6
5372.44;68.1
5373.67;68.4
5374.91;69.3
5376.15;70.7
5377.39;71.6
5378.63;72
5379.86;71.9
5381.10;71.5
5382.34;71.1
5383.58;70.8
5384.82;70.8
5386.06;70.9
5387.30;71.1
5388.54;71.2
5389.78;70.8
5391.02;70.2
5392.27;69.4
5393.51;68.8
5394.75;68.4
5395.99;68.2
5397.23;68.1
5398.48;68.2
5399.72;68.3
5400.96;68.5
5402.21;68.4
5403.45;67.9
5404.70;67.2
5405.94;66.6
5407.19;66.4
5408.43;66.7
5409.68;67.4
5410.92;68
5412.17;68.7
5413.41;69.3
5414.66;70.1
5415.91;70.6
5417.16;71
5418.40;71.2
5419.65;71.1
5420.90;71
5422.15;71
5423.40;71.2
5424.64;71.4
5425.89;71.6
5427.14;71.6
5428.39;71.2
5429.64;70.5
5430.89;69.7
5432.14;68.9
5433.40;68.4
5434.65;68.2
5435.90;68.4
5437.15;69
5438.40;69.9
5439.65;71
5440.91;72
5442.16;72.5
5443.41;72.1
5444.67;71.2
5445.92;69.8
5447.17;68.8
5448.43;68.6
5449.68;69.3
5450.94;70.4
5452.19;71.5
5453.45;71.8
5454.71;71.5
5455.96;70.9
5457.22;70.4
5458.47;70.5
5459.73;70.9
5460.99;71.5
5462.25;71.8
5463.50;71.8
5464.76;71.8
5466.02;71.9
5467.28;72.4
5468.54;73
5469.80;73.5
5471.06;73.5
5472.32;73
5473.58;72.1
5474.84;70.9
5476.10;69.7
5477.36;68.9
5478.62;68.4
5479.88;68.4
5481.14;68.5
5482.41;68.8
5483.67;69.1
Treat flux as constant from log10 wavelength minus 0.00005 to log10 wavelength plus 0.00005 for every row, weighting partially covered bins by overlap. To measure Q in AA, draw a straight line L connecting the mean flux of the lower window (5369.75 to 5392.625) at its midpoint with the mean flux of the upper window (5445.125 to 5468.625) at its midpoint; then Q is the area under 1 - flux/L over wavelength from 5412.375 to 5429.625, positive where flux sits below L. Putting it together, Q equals -0.04 AA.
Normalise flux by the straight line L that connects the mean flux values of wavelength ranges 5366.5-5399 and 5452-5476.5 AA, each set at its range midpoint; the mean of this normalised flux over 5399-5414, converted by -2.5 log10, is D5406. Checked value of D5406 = 0.04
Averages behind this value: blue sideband 70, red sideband 71.7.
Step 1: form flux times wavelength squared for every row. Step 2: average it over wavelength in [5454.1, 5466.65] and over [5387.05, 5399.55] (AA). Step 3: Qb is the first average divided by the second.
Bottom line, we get 1.05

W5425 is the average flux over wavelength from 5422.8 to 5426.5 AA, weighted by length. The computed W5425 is 71.6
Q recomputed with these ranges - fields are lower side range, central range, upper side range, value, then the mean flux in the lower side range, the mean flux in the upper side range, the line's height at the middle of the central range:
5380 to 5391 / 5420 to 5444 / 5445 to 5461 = 0.0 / 71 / 70.4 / 70.6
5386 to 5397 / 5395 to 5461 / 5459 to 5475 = 1.1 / 69.8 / 72.2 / 70.9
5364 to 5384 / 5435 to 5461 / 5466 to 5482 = 0.1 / 70.5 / 71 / 70.9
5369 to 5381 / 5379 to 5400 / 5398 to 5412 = -0.3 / 70.1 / 67.6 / 68.9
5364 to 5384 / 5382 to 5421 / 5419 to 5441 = 0.7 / 70.5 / 70.3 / 70.4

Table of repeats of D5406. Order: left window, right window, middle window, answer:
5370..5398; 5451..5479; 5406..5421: 0.022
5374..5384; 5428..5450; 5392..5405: 0.037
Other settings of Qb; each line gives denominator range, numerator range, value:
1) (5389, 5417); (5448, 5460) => 1.05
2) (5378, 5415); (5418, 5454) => 1.03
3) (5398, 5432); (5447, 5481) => 1.04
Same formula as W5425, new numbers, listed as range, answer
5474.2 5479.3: 69.5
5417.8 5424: 71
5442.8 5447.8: 70.5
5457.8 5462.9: 71.3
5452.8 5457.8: 71.1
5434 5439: 69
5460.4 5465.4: 71.8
